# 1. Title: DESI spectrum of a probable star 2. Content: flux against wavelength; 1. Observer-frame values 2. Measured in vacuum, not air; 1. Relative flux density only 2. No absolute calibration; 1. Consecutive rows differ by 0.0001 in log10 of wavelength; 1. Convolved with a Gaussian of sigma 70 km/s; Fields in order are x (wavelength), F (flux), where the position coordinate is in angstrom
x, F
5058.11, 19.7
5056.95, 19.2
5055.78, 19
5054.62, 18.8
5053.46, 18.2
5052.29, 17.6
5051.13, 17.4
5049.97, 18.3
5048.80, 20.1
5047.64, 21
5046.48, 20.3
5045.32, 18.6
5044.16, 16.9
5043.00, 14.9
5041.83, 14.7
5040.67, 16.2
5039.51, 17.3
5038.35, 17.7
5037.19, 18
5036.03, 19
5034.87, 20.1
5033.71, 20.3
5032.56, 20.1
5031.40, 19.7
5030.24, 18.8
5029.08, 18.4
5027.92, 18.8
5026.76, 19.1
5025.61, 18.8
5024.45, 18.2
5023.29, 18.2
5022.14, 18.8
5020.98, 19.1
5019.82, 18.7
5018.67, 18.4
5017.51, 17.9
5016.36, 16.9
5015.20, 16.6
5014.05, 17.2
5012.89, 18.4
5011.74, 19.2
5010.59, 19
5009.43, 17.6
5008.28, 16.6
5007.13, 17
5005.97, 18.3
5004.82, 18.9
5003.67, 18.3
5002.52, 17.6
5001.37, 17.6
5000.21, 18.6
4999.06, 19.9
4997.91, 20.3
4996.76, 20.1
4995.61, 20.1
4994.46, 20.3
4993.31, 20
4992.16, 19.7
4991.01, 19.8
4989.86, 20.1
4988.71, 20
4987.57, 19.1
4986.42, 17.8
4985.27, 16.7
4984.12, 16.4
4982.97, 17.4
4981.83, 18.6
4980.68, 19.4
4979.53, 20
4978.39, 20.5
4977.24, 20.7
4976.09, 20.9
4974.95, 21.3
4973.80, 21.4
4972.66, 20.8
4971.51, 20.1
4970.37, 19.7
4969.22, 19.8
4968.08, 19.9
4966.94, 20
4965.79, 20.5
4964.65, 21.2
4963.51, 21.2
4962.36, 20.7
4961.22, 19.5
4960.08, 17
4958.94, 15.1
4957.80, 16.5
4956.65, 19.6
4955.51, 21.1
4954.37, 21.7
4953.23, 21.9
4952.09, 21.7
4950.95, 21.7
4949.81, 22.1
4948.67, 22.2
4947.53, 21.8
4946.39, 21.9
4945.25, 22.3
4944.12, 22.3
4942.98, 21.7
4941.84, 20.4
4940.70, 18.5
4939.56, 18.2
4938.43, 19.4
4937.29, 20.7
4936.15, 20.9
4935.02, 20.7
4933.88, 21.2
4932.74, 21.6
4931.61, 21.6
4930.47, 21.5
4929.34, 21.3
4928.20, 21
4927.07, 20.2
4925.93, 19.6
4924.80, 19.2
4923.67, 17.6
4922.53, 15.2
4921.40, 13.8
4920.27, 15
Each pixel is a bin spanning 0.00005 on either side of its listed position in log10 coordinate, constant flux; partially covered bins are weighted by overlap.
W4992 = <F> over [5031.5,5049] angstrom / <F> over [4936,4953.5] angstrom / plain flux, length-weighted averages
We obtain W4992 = 0.87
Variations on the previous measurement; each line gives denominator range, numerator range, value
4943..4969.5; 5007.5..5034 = 0.90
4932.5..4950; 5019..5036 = 0.91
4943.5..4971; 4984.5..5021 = 0.91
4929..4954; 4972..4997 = 0.93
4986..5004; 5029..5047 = 0.94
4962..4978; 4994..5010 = 0.91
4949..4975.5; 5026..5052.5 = 0.91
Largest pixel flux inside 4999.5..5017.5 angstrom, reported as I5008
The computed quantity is 19.2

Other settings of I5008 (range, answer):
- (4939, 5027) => 22.3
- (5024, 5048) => 21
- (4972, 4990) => 21.4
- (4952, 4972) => 21.9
